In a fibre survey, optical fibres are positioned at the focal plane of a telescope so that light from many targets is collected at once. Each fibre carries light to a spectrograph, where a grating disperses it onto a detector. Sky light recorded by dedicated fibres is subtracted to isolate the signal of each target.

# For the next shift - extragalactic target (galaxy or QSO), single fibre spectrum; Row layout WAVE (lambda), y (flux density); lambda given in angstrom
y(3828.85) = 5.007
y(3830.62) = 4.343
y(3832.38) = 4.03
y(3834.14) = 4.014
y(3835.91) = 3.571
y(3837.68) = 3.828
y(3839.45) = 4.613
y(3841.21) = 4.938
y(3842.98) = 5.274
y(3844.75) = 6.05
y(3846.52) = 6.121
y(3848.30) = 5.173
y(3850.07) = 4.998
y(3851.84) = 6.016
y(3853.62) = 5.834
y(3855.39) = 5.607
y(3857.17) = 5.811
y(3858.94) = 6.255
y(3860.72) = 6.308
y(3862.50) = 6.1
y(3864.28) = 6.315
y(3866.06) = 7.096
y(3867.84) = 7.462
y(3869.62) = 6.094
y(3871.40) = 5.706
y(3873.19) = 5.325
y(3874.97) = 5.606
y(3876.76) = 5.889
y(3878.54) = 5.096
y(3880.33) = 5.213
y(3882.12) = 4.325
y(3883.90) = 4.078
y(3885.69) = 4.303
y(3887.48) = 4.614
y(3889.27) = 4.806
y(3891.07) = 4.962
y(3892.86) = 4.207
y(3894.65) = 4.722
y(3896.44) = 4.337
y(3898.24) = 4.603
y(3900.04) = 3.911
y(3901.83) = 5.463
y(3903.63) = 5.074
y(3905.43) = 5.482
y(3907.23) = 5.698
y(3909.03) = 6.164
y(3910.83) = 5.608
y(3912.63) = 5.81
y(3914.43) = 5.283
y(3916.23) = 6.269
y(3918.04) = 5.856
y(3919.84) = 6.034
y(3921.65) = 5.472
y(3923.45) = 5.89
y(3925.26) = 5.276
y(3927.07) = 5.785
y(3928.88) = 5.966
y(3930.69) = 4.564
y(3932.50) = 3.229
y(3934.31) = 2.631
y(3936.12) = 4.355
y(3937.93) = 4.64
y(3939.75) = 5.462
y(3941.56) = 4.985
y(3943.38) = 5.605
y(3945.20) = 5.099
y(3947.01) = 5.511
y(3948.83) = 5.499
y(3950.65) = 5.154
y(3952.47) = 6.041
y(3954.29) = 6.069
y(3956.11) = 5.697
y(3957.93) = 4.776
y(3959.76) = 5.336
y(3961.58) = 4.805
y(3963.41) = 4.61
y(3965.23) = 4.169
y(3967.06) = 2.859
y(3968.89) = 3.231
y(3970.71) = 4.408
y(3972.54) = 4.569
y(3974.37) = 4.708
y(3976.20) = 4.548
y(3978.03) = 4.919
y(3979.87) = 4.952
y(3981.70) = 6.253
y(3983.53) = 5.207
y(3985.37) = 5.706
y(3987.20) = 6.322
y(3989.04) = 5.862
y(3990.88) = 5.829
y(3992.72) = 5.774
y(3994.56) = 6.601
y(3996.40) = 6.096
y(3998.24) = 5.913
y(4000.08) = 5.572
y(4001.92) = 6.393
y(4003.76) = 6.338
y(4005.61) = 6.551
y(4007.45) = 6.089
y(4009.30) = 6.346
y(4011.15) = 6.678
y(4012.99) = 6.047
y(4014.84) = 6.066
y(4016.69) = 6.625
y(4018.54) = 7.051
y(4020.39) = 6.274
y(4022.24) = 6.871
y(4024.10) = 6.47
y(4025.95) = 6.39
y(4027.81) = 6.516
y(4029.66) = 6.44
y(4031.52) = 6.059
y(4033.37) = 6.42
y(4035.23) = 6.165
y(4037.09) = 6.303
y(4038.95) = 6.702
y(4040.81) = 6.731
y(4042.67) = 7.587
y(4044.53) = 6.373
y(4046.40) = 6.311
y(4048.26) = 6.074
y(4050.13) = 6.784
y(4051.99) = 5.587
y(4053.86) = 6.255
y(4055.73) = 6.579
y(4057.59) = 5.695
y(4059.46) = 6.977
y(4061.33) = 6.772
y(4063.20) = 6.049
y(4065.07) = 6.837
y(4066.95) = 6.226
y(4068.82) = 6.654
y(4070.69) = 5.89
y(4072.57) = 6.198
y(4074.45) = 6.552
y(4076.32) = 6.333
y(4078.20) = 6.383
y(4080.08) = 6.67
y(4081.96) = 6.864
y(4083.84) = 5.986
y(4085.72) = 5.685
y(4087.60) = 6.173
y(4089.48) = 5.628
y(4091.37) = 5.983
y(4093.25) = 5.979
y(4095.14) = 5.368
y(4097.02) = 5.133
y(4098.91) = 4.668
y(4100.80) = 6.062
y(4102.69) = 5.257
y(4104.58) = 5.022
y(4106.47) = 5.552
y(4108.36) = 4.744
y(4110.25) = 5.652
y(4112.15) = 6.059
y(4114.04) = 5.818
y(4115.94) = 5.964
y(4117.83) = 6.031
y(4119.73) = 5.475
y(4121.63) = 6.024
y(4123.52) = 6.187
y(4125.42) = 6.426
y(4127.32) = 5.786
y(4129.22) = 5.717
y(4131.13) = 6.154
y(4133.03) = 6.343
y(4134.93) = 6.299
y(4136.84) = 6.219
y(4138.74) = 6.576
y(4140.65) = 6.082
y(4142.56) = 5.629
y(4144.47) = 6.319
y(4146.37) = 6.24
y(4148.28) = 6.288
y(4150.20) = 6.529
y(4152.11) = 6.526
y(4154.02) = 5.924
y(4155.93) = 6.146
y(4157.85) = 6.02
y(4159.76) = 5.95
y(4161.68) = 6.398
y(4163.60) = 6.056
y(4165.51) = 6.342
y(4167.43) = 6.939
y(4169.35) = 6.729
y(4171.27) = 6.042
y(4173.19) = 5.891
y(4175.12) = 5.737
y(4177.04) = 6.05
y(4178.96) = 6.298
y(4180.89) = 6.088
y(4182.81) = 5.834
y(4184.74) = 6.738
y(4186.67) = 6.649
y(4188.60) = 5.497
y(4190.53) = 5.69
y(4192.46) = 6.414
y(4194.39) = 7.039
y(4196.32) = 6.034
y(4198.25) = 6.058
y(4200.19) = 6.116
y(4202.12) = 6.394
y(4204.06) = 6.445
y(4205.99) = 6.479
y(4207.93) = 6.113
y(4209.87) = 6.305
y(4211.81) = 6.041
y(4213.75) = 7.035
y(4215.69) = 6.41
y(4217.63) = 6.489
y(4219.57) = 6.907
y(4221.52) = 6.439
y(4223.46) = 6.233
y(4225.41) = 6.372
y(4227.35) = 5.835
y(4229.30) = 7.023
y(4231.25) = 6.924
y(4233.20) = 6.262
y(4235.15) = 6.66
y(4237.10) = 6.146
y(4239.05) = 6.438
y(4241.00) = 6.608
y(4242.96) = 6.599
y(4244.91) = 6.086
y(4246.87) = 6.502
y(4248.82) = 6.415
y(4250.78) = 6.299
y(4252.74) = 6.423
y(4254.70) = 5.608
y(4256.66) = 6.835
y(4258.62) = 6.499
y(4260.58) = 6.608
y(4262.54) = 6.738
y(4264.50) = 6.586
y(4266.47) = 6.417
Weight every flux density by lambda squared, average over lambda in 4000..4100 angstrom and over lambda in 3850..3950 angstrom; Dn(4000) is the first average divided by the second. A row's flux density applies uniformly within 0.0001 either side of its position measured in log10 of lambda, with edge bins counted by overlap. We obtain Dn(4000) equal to 1.3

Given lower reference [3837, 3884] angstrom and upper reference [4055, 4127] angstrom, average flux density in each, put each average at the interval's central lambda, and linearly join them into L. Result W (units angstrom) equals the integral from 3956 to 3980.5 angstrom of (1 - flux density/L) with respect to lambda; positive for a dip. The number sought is 5.5 angstrom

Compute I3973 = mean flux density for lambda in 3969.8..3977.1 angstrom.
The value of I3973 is 4.56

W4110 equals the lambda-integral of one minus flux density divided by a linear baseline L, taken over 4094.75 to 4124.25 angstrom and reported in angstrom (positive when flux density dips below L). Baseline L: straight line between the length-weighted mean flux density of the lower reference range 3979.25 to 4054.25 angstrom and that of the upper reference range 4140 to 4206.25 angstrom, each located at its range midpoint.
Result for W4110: 3.2 angstrom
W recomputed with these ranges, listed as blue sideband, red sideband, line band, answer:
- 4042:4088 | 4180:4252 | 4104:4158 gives 3.17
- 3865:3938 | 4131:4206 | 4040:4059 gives -2.11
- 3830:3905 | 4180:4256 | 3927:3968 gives 4.30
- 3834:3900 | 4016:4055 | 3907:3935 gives 1.45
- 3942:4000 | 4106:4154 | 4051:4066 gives -1.78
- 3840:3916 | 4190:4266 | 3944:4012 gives 3.48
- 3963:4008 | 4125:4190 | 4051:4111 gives -1.84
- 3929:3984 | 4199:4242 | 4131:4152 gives -1.09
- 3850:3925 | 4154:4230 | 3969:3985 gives 2.31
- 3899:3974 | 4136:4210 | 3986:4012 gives -3.78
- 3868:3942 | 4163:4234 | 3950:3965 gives 0.20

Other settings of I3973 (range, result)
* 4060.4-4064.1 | 6.41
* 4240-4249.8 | 6.44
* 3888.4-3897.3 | 4.61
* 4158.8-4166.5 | 6.19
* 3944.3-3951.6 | 5.32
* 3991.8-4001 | 5.99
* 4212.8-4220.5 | 6.71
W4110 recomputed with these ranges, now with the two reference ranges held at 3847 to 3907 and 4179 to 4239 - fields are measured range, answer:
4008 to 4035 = -3.0 angstrom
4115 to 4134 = 0.3 angstrom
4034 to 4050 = -1.9 angstrom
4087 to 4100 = 1.0 angstrom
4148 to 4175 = -0.2 angstrom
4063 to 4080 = -1.2 angstrom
